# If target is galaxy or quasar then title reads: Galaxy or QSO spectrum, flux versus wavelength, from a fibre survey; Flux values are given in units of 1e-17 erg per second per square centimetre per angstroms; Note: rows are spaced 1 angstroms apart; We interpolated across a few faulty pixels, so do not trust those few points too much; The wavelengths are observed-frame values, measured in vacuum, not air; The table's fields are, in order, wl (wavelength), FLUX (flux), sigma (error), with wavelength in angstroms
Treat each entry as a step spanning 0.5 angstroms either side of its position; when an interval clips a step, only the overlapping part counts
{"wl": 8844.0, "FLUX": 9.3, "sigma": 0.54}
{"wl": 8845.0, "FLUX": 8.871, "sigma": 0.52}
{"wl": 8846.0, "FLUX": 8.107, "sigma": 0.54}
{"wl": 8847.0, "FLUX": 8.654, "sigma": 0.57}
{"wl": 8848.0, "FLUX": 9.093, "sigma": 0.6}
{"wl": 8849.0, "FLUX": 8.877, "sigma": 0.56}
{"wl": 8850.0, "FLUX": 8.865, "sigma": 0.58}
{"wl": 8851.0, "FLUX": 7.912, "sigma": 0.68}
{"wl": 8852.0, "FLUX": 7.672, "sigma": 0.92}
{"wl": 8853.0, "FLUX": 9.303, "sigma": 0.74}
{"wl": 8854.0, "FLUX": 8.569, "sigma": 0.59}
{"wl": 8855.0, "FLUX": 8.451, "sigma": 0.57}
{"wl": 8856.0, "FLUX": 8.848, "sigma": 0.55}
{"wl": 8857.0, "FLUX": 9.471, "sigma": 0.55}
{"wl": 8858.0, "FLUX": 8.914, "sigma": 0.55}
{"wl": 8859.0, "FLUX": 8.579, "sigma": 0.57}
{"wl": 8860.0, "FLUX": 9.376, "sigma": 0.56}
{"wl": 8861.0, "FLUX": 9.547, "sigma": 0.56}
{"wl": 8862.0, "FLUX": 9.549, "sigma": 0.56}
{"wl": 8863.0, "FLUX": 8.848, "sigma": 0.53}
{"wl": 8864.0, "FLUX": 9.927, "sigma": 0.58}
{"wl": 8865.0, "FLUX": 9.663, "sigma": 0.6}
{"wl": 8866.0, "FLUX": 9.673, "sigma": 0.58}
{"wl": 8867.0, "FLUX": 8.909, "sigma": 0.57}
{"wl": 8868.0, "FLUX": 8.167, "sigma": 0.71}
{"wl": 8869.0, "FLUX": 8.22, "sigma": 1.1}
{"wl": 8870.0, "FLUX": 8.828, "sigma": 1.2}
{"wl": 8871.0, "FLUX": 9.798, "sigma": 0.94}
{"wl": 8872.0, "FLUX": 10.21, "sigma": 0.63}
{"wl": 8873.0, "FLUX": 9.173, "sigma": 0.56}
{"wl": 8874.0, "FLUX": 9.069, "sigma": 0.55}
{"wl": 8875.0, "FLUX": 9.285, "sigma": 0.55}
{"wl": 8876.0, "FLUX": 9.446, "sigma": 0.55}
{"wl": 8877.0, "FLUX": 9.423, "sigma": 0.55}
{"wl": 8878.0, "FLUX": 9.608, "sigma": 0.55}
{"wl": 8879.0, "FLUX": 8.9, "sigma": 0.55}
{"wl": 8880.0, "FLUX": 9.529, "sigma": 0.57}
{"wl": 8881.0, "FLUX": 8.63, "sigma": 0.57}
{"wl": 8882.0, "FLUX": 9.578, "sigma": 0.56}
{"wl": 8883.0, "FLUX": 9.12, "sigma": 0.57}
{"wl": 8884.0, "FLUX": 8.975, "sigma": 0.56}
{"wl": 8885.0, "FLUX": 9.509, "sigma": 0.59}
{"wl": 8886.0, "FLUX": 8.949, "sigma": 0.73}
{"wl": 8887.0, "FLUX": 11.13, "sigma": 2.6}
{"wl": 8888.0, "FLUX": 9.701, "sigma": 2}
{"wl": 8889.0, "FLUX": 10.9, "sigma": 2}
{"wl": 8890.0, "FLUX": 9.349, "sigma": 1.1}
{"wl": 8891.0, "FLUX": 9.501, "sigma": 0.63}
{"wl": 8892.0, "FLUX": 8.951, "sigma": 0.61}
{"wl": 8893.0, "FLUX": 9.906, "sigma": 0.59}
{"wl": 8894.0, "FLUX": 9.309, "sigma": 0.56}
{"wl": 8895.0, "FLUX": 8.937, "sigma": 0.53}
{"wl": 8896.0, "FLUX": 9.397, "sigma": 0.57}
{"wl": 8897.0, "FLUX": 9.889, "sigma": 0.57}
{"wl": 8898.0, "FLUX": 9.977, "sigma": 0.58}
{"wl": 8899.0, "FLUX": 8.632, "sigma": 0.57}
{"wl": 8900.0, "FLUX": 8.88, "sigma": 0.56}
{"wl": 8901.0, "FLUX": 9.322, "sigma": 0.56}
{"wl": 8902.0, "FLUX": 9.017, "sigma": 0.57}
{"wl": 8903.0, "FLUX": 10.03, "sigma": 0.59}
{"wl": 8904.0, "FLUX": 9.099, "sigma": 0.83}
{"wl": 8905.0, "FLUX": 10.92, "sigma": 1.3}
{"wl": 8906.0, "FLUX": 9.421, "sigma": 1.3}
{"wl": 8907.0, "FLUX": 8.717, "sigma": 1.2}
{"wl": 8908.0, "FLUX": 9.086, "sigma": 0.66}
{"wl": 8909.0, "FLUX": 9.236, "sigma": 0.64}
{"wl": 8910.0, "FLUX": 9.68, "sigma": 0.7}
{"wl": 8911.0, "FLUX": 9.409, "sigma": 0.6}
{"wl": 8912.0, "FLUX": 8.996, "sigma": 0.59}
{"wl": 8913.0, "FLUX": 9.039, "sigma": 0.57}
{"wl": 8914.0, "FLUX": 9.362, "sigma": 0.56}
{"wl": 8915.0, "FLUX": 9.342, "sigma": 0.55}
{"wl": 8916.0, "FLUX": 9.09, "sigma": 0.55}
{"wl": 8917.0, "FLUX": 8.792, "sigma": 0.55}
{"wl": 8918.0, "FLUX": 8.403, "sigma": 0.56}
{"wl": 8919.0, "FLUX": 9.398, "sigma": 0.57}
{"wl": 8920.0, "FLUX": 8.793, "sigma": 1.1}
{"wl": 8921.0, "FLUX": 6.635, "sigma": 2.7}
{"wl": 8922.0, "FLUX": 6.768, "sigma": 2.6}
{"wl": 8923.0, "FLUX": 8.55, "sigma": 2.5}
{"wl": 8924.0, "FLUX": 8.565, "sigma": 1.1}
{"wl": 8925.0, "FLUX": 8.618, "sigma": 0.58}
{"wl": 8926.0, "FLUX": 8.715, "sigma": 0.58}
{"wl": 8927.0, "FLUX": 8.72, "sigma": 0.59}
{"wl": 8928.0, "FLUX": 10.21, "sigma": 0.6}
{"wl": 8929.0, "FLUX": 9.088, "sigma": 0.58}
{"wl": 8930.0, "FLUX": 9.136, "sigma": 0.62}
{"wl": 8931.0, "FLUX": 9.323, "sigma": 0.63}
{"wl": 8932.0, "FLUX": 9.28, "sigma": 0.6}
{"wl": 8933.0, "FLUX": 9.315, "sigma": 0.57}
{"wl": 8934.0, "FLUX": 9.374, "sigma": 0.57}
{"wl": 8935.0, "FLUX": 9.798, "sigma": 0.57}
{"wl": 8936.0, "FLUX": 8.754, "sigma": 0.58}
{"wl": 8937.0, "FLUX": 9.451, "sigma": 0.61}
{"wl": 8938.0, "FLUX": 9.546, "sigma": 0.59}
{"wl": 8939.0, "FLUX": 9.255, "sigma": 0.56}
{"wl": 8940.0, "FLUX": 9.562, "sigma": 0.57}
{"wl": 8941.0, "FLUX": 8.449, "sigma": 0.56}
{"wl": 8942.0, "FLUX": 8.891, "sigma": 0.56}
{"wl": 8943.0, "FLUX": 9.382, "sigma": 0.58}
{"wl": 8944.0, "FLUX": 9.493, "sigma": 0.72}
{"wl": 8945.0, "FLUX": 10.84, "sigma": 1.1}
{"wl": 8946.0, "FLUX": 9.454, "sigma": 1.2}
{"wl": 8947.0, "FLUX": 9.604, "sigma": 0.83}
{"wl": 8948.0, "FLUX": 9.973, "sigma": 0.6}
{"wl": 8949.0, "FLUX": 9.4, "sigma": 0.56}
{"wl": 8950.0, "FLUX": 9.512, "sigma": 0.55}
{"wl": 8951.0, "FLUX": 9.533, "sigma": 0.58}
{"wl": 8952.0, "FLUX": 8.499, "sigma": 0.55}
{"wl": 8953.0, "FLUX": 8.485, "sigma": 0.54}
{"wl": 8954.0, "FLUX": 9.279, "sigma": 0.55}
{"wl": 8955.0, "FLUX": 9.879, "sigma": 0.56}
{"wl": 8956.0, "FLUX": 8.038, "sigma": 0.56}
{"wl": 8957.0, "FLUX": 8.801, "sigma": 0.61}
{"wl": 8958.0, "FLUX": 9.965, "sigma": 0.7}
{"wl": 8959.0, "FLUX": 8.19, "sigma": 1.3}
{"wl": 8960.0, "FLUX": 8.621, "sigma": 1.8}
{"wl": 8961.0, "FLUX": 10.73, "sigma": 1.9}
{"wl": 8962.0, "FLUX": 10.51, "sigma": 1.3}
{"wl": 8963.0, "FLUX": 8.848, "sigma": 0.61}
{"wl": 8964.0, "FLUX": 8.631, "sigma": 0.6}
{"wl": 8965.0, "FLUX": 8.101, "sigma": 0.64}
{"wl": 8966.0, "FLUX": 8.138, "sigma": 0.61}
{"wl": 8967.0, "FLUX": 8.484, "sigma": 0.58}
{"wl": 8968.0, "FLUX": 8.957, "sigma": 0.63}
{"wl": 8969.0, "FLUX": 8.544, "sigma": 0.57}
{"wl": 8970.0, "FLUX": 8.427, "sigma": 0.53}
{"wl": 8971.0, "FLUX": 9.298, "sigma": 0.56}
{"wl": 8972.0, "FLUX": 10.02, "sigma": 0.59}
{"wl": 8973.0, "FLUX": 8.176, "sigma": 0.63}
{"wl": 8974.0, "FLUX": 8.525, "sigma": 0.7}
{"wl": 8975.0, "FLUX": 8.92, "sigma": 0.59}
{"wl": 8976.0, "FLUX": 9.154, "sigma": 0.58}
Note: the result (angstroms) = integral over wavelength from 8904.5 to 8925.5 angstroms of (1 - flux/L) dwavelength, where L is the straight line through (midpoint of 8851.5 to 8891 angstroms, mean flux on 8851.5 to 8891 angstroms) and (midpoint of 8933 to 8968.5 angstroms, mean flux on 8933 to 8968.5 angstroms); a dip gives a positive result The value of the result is 0.8 angstroms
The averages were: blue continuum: 9.25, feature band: 8.9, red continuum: 9.21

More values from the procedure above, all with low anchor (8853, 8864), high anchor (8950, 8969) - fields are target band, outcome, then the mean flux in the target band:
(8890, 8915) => -0.91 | 9.36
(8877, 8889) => -0.57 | 9.48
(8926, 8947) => -0.82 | 9.36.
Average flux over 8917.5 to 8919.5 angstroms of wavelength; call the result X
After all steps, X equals 8.9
